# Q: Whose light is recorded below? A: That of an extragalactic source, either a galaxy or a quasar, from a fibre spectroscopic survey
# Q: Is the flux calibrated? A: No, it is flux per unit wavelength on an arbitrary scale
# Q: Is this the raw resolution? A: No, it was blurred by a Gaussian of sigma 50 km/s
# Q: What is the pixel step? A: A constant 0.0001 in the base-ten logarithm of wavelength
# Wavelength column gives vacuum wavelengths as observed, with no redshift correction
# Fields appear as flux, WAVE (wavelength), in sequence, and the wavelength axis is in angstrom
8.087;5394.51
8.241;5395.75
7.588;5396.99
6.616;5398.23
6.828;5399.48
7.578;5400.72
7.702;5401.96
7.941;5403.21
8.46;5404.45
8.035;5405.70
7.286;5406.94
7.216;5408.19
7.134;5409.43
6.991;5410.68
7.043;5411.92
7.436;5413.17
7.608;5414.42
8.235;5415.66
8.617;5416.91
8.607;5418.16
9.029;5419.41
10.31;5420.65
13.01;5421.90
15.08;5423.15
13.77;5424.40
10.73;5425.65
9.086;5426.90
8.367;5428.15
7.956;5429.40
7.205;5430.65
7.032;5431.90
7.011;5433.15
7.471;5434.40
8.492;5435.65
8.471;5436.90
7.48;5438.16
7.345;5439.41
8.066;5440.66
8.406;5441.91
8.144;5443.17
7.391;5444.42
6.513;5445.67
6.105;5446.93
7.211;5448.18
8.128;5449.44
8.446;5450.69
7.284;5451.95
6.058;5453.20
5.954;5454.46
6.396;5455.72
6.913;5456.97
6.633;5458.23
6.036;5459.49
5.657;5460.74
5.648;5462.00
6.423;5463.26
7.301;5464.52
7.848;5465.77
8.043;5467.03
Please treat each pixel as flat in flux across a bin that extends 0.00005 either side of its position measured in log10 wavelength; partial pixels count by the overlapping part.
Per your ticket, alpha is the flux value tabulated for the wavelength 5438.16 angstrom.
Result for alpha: 7.48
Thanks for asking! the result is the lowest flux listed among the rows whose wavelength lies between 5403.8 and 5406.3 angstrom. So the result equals 8.035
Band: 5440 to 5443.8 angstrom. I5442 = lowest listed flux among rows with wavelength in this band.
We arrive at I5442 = 8.066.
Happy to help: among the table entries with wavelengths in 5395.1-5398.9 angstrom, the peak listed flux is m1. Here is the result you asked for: 8.241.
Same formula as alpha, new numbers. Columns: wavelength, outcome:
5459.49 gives 6.036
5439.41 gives 7.345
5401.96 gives 7.702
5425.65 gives 10.73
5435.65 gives 8.492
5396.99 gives 7.588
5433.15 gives 7.011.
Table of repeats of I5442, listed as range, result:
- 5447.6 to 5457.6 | 5.954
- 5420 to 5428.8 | 8.367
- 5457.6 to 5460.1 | 6.036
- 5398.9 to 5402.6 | 6.828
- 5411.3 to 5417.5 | 7.043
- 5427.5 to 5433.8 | 7.011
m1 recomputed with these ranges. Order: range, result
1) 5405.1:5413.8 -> 8.035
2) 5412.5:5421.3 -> 10.31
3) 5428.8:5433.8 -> 7.956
